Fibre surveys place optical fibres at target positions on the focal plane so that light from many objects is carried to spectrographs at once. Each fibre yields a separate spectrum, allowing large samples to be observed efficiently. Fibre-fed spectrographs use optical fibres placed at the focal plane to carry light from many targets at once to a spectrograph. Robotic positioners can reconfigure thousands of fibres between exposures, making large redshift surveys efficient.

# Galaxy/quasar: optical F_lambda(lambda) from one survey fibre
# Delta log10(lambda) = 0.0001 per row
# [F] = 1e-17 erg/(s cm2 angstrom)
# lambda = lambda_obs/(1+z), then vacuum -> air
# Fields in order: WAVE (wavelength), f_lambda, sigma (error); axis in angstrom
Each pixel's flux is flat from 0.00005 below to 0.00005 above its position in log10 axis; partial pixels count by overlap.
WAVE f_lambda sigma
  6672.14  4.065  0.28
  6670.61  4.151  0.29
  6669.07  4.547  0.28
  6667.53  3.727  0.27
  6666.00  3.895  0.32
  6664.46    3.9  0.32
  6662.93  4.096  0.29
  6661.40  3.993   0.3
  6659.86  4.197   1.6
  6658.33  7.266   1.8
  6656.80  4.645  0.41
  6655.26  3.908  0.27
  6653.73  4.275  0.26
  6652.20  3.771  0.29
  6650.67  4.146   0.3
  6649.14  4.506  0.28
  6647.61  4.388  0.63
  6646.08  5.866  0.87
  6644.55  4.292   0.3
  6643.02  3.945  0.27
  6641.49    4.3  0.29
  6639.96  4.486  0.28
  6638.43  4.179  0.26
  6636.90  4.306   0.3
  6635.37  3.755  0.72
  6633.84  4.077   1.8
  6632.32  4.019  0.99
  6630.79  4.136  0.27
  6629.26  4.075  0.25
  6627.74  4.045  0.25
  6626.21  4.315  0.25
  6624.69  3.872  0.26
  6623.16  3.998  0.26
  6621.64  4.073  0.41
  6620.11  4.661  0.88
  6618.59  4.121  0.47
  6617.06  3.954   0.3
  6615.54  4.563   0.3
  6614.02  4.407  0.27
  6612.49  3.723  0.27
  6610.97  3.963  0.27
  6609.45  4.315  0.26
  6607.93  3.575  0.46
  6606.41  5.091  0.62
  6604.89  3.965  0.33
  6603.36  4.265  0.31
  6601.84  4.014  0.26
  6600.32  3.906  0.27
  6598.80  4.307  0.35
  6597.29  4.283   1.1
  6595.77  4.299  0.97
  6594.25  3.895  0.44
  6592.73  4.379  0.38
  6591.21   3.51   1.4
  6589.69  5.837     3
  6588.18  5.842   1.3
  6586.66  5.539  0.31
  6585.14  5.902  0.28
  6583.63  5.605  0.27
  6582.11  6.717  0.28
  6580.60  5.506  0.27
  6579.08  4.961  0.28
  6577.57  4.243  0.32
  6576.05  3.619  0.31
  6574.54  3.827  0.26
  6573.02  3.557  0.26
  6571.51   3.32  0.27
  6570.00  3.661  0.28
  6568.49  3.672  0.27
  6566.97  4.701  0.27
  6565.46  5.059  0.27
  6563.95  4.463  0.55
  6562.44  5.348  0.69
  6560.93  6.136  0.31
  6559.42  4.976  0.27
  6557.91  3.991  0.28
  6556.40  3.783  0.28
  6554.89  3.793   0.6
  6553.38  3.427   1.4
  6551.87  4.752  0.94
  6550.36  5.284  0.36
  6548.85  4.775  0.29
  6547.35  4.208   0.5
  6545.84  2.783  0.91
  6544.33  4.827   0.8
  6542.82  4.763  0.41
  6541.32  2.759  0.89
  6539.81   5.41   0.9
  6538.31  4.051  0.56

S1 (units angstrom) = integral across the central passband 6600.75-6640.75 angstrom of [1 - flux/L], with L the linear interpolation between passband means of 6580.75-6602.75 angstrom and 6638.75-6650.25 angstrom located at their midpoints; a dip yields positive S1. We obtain 4.5 angstrom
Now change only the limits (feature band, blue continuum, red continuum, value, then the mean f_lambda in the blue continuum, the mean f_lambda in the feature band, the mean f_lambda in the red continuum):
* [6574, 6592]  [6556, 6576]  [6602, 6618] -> -3.5 angstrom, 4.33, 5.11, 4.17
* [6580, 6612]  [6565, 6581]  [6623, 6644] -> -4.3 angstrom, 4.15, 4.69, 4.11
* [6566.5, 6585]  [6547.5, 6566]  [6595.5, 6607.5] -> -0.1 angstrom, 4.63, 4.49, 4.25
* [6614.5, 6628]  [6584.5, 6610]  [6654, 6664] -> 1.1 angstrom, 4.52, 4.19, 4.64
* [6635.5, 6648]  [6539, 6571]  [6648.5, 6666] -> -0.1 angstrom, 4.4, 4.43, 4.4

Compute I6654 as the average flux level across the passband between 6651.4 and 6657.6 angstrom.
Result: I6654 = 4.17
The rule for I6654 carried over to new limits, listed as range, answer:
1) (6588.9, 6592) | 4.69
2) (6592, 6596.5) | 4.19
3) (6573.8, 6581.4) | 4.45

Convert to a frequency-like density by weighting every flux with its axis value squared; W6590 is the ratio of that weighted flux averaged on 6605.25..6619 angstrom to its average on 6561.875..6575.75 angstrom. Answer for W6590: 1.0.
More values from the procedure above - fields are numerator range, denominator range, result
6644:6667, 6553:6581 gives 1.06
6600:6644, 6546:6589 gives 0.91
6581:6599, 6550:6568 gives 1.10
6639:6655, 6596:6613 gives 1.07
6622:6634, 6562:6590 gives 0.86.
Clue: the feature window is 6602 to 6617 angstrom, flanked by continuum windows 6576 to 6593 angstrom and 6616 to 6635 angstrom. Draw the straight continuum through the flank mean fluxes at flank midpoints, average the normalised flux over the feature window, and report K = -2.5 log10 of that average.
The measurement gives 0.088 mag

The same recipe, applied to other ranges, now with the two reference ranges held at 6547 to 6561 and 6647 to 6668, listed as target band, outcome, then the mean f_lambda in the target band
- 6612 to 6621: 0.034 mag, 4.25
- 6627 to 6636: 0.090 mag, 4.02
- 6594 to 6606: 0.062 mag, 4.15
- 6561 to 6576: 0.047 mag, 4.24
